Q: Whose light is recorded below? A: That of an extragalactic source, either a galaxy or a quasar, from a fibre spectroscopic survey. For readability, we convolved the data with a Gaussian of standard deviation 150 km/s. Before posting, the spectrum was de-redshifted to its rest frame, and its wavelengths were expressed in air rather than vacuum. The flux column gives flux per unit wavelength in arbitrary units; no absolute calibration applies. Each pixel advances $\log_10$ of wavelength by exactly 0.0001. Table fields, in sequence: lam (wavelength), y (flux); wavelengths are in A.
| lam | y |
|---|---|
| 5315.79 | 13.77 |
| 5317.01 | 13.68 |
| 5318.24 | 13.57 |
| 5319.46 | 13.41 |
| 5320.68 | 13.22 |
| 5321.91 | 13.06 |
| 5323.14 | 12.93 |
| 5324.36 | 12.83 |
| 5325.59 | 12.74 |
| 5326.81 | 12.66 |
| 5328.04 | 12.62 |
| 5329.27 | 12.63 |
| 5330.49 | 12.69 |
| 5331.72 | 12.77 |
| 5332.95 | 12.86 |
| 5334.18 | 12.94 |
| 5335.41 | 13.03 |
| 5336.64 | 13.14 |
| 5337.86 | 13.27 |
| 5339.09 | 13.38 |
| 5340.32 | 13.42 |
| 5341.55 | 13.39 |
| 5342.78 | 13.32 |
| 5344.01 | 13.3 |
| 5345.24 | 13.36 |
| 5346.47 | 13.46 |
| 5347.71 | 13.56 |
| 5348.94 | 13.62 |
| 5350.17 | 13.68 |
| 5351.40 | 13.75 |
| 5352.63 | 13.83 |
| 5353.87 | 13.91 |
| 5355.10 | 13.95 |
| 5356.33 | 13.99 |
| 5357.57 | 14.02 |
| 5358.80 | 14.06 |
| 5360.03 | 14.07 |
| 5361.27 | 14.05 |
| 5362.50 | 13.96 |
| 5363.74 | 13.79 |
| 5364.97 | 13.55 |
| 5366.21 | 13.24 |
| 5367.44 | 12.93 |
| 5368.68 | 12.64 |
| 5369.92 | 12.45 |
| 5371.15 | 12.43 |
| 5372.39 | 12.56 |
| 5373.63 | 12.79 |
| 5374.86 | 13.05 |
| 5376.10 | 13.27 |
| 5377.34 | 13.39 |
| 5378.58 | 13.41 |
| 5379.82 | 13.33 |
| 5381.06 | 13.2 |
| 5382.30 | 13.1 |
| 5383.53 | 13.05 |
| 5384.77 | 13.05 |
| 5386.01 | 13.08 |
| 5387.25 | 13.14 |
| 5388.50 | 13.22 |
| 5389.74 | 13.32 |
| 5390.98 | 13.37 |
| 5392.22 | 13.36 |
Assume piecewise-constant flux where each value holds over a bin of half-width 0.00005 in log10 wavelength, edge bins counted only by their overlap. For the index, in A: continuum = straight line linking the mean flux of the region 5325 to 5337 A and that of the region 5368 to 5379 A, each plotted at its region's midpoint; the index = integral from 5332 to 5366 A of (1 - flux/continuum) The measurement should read -1.96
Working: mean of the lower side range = 12.8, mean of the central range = 13.6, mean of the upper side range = 12.9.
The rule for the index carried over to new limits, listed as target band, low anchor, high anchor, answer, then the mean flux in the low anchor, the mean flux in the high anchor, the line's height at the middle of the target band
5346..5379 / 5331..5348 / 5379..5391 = -0.66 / 13.2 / 13.2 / 13.2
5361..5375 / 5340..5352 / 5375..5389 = 0.22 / 13.5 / 13.2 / 13.3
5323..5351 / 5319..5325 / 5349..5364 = 0.67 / 13.1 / 13.9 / 13.4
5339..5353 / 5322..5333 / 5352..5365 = -0.04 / 12.8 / 13.9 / 13.5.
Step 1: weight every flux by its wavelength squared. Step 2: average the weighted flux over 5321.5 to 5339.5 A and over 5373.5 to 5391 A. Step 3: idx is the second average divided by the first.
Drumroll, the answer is 1.0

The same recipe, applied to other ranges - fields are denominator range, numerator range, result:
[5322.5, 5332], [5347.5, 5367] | 1.10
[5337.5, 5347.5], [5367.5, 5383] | 0.98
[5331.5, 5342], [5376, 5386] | 1.02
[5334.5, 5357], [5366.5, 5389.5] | 0.97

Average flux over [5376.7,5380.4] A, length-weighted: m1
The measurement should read 13.4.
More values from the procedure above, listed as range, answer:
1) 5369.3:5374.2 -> 12.6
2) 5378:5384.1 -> 13.2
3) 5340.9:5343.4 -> 13.4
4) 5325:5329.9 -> 12.7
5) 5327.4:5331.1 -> 12.6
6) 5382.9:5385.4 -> 13.1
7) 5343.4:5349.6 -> 13.5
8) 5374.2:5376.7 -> 13.2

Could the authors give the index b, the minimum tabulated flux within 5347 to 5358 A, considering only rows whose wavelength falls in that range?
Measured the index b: 13.56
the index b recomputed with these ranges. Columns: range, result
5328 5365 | 12.62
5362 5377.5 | 12.43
